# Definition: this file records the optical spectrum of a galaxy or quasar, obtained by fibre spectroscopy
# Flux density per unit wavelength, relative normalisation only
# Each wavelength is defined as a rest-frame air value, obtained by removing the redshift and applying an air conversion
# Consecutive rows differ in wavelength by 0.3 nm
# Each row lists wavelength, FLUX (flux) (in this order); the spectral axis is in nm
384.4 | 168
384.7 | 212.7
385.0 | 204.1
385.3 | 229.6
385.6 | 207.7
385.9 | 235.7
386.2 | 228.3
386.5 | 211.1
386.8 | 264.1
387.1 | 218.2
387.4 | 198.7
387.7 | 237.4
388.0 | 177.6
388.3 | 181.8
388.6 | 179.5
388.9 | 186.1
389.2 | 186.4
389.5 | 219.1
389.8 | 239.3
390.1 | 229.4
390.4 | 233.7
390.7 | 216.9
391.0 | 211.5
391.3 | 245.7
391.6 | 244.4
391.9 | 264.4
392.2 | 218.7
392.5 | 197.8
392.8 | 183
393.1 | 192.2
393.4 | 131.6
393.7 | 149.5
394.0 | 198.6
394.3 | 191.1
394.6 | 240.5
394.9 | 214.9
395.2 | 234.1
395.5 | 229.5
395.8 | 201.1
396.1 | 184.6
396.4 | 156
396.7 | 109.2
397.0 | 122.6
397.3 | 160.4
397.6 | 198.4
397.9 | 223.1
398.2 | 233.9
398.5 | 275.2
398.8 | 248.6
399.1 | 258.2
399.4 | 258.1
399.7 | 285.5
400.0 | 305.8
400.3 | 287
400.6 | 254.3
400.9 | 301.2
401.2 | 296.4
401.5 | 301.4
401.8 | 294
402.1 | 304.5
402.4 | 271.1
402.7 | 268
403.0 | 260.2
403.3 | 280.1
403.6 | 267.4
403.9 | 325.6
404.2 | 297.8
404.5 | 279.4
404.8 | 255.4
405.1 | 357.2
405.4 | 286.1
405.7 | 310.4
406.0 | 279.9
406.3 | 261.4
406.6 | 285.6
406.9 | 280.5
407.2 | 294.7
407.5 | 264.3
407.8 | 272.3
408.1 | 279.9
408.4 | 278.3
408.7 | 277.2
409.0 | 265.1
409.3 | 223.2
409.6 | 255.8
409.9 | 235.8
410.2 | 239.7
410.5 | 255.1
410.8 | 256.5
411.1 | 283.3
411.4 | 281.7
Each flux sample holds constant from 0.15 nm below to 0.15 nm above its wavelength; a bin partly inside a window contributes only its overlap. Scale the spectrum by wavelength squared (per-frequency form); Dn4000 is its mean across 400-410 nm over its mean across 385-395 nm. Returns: 1.4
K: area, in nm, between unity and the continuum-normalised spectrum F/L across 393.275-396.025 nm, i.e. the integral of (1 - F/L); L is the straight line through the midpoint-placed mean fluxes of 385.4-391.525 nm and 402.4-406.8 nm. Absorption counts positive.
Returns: 0.50 nm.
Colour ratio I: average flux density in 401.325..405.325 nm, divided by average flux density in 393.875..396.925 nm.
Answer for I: 1.49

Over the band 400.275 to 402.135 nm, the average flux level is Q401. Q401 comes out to 291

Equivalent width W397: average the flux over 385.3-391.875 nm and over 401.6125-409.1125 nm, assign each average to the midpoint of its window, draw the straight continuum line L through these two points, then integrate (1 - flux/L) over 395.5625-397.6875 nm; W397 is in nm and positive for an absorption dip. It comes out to 0.73 nm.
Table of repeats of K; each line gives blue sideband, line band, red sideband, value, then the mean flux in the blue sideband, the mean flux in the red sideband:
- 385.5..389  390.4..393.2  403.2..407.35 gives 0.12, 211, 290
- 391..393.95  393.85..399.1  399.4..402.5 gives 0.87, 203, 289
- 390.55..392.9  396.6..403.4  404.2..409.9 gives 0.02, 224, 278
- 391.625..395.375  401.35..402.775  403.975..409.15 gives -0.18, 203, 284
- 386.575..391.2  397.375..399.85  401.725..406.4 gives 0.15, 212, 288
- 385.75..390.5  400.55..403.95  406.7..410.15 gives -0.48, 214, 266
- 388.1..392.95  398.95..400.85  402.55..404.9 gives -0.11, 214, 280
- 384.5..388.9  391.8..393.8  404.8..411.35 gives 0.34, 212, 273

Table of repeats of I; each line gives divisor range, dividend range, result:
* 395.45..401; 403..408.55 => 1.27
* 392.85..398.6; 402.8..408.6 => 1.49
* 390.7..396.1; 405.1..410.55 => 1.31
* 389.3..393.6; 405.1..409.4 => 1.30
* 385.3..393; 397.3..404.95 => 1.25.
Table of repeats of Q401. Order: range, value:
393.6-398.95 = 199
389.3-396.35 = 211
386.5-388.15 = 218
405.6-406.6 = 283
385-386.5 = 222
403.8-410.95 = 275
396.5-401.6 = 241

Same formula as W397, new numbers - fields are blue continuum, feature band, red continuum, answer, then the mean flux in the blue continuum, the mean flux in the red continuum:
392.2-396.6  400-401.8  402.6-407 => -0.276 nm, 193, 287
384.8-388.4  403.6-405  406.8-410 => -0.178 nm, 217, 266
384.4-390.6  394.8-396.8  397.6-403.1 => 0.472 nm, 213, 272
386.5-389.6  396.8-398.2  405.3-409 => 0.361 nm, 205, 280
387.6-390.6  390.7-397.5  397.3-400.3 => 0.985 nm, 207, 251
